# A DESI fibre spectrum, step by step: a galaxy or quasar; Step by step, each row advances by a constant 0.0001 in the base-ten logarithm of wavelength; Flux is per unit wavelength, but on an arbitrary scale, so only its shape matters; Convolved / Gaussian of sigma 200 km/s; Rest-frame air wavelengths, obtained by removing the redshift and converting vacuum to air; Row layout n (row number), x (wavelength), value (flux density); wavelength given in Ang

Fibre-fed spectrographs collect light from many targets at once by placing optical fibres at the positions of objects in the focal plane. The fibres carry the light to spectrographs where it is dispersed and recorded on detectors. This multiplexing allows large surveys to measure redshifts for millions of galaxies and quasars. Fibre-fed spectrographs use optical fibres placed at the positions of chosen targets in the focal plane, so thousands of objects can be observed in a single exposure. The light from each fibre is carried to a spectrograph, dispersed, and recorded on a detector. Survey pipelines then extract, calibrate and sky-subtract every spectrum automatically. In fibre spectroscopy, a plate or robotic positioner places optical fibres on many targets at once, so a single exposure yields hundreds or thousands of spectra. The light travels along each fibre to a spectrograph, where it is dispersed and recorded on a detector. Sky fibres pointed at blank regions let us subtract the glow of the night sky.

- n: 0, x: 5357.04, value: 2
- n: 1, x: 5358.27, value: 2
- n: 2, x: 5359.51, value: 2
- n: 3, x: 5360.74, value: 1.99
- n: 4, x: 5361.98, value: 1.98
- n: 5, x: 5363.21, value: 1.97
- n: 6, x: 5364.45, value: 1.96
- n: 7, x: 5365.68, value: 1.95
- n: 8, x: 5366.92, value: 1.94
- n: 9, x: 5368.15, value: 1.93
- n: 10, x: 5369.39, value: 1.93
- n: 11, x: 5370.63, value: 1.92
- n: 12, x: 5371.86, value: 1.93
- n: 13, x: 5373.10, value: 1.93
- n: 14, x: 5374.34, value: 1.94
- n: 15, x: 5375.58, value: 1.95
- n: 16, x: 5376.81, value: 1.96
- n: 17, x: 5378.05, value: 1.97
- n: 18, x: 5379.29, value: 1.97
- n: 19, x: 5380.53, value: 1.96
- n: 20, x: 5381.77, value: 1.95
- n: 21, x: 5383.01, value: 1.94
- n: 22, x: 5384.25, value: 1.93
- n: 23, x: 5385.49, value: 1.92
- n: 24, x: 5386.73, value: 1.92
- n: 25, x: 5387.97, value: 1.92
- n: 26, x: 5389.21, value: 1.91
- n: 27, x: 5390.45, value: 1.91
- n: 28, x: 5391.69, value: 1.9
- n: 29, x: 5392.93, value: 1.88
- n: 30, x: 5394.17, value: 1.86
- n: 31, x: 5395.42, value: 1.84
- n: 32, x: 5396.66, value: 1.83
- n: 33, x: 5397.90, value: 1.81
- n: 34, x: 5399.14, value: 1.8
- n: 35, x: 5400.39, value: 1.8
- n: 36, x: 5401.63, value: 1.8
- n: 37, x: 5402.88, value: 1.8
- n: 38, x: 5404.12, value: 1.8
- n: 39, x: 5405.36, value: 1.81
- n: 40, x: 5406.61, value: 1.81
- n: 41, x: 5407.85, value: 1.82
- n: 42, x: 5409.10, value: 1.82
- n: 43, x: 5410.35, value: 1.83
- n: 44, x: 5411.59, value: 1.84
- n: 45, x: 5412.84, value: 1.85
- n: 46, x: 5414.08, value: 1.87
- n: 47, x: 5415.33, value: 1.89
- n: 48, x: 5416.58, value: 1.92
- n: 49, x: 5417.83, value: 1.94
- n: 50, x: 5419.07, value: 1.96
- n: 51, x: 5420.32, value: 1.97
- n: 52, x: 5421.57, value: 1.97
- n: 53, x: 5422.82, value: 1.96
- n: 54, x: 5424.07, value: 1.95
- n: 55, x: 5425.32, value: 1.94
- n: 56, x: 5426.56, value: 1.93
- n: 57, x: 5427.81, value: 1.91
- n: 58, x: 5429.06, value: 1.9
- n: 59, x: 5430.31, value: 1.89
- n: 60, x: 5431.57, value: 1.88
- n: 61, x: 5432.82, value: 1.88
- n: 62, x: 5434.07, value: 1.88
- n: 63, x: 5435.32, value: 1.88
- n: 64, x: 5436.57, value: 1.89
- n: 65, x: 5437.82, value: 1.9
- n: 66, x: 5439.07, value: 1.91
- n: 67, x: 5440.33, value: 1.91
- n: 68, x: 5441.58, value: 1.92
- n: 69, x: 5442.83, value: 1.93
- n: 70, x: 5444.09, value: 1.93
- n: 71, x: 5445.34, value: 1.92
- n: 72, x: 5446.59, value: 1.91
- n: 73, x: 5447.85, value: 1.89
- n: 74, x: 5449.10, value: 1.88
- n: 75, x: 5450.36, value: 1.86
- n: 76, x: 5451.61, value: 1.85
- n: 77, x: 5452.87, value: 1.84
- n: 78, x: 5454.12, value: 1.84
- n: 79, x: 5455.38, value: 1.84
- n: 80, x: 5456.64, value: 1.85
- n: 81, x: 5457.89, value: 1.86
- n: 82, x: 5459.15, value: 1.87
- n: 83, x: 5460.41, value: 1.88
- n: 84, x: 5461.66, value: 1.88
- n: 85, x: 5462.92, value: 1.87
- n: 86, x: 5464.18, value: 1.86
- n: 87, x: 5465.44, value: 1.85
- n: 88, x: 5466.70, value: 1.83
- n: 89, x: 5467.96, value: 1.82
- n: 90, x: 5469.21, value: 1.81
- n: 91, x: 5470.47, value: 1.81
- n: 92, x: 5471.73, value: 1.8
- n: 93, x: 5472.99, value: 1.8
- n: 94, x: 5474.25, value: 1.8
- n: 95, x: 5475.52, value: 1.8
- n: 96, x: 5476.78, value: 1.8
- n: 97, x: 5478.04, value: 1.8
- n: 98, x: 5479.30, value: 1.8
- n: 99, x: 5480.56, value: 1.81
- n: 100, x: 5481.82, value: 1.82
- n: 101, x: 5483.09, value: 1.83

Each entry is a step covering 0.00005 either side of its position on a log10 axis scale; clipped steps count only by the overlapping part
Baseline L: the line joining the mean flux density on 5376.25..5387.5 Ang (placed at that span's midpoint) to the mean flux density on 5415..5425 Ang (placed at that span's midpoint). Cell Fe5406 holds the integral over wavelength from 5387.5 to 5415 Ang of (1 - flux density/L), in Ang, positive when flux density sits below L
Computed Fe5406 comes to 1.47 Ang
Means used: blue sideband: 1.95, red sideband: 1.95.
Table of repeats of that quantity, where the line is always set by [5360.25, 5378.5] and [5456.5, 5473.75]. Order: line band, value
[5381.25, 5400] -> 0.4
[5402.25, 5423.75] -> 0.3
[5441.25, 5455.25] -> -0.2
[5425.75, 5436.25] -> -0.1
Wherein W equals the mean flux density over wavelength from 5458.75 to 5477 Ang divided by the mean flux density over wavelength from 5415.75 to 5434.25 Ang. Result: 0.95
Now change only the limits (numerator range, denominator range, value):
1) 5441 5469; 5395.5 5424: 1.01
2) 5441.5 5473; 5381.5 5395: 0.97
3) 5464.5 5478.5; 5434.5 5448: 0.95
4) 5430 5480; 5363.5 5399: 0.97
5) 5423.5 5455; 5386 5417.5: 1.02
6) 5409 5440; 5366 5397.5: 0.99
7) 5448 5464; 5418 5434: 0.97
